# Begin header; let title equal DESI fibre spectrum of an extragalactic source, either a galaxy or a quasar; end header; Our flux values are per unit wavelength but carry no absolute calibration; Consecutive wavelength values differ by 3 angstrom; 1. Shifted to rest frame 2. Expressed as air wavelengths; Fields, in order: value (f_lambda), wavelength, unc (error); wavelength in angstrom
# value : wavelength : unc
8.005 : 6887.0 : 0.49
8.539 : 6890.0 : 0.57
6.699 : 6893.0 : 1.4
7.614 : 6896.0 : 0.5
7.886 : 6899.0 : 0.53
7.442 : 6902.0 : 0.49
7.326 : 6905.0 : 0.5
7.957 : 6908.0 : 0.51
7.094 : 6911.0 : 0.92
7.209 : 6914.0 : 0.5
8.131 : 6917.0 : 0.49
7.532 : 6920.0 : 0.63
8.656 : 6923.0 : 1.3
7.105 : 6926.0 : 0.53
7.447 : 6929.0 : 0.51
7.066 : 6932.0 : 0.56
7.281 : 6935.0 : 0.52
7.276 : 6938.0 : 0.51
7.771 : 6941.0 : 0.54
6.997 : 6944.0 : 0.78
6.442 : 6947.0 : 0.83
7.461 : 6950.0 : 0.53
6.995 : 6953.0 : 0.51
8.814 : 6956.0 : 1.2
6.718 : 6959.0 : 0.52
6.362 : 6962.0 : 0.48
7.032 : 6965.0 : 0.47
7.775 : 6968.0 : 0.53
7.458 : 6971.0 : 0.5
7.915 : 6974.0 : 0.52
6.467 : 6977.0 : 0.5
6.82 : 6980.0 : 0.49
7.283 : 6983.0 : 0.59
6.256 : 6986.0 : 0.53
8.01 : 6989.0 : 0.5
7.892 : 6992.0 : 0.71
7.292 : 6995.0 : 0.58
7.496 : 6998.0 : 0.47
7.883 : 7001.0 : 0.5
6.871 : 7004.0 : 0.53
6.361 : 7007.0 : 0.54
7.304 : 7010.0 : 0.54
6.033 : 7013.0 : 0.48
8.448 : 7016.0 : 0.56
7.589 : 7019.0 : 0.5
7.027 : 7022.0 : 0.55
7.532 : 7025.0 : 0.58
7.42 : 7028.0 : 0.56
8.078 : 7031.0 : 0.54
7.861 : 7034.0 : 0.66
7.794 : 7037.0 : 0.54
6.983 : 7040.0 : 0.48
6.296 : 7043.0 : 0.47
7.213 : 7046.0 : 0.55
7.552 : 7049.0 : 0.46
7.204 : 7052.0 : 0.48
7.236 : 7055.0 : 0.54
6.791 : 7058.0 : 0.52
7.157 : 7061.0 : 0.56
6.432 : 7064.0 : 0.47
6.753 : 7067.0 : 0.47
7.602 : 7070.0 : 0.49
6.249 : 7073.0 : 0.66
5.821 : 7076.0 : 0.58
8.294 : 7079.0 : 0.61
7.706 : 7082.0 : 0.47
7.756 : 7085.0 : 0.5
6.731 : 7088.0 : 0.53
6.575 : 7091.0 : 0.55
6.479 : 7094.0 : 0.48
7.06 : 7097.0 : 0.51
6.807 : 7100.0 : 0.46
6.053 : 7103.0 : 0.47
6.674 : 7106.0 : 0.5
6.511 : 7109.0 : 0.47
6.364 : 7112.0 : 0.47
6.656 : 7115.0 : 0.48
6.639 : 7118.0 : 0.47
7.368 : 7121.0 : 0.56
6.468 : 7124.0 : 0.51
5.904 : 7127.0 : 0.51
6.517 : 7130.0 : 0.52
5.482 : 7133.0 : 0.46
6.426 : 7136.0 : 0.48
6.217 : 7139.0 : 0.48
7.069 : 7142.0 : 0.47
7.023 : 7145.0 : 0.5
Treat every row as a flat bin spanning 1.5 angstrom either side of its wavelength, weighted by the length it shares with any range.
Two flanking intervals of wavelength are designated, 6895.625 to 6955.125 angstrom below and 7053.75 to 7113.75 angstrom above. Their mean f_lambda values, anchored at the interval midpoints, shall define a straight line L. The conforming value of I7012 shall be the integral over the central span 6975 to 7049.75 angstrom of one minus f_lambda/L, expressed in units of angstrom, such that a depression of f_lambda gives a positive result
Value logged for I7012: -1.6 angstrom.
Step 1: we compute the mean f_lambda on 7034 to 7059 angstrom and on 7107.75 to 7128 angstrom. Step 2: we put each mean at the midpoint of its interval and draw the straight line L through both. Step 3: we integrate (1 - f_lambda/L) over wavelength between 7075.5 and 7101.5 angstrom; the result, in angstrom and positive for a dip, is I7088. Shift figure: -0.9 angstrom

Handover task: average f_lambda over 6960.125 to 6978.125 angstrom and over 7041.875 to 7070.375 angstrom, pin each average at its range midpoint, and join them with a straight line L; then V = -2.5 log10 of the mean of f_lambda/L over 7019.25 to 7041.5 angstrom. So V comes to -0.07 mag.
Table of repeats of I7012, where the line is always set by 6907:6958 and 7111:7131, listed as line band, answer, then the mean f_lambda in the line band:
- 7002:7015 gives 0.64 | 6.76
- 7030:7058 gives -1.52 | 7.31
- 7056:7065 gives 0.02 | 6.84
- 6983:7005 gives -0.66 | 7.39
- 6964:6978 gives -0.16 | 7.37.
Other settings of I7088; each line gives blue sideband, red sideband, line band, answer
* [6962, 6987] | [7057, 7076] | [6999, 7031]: -1.59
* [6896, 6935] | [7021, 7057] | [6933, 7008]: 2.25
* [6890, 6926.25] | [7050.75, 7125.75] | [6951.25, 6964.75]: 0.35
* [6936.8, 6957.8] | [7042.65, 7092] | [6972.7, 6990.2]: 0.45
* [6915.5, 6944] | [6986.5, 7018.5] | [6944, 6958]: 0.25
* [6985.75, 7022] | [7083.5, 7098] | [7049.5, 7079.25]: 0.50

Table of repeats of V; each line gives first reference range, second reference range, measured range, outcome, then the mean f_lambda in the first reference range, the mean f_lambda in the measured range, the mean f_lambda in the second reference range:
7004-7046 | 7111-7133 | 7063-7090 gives -0.03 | 7.27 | 7.04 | 6.49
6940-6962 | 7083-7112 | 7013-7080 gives -0.05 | 7.24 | 7.21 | 6.74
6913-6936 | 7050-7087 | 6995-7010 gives 0.02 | 7.57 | 7.18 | 7.08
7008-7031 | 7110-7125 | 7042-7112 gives 0.01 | 7.36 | 6.9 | 6.7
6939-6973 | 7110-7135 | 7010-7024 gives -0.05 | 7.27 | 7.29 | 6.43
